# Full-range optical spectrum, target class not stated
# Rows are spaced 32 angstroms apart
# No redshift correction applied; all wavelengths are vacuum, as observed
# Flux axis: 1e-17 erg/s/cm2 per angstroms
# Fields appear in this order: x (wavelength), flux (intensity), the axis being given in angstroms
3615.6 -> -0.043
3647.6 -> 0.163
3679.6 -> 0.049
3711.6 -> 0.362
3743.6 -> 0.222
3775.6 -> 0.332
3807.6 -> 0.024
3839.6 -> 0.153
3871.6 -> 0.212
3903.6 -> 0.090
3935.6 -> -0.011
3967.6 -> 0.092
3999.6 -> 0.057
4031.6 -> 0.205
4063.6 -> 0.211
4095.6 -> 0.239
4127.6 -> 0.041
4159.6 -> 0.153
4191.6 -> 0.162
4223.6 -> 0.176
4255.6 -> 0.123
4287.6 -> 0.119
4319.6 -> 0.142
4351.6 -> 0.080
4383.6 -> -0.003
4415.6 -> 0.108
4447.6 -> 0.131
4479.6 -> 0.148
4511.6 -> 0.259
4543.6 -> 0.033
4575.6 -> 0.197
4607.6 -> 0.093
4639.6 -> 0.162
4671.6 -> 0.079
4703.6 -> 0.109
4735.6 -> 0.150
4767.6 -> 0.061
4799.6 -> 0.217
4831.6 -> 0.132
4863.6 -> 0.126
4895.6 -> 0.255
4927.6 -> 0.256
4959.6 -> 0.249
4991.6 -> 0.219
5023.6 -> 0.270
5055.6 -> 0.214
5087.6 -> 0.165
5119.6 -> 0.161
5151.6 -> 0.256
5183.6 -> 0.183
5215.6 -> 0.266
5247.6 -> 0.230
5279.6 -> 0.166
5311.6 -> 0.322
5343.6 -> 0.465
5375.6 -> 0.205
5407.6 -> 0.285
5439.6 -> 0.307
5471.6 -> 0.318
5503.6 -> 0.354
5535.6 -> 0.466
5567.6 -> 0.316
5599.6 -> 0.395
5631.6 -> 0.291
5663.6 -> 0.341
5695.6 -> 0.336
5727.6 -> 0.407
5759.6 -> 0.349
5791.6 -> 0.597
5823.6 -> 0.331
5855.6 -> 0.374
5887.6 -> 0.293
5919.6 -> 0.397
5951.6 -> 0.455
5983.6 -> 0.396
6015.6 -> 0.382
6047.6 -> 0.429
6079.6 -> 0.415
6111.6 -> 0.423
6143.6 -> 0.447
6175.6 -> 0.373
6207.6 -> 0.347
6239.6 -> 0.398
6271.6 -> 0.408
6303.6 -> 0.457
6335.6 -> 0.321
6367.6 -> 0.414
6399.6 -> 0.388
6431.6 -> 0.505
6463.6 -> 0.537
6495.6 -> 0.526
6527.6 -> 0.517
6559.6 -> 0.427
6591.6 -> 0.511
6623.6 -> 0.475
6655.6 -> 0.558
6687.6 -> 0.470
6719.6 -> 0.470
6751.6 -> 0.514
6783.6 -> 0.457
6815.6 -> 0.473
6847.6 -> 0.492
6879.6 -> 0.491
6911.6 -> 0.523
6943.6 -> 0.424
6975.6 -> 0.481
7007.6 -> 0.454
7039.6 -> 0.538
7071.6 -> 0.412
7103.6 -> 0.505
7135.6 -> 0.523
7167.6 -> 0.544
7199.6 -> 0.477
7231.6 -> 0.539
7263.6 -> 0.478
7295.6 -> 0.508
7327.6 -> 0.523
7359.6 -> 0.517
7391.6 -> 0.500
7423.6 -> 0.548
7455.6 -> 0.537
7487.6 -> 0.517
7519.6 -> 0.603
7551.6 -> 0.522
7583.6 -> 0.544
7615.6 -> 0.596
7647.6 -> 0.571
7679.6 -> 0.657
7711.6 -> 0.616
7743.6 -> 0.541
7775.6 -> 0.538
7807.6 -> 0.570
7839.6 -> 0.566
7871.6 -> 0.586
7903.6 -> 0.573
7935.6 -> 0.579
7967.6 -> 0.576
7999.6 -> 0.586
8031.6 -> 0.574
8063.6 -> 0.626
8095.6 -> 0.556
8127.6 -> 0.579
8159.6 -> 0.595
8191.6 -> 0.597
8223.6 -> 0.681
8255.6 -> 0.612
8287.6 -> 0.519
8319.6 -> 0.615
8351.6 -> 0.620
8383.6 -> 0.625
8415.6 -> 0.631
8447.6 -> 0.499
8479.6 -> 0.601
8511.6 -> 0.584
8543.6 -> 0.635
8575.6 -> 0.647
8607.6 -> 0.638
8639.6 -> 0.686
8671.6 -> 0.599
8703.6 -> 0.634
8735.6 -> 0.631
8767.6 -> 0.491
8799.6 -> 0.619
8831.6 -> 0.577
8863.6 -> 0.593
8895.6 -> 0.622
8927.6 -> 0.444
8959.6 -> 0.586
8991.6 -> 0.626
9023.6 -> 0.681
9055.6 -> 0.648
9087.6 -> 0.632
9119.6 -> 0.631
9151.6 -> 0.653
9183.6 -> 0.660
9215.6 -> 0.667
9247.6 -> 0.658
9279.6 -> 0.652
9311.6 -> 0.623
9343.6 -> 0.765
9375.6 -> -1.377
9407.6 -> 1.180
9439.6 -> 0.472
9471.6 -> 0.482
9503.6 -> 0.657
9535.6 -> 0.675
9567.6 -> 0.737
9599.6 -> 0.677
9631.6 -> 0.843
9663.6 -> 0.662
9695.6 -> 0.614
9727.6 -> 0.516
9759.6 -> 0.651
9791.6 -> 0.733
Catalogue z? 0.432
